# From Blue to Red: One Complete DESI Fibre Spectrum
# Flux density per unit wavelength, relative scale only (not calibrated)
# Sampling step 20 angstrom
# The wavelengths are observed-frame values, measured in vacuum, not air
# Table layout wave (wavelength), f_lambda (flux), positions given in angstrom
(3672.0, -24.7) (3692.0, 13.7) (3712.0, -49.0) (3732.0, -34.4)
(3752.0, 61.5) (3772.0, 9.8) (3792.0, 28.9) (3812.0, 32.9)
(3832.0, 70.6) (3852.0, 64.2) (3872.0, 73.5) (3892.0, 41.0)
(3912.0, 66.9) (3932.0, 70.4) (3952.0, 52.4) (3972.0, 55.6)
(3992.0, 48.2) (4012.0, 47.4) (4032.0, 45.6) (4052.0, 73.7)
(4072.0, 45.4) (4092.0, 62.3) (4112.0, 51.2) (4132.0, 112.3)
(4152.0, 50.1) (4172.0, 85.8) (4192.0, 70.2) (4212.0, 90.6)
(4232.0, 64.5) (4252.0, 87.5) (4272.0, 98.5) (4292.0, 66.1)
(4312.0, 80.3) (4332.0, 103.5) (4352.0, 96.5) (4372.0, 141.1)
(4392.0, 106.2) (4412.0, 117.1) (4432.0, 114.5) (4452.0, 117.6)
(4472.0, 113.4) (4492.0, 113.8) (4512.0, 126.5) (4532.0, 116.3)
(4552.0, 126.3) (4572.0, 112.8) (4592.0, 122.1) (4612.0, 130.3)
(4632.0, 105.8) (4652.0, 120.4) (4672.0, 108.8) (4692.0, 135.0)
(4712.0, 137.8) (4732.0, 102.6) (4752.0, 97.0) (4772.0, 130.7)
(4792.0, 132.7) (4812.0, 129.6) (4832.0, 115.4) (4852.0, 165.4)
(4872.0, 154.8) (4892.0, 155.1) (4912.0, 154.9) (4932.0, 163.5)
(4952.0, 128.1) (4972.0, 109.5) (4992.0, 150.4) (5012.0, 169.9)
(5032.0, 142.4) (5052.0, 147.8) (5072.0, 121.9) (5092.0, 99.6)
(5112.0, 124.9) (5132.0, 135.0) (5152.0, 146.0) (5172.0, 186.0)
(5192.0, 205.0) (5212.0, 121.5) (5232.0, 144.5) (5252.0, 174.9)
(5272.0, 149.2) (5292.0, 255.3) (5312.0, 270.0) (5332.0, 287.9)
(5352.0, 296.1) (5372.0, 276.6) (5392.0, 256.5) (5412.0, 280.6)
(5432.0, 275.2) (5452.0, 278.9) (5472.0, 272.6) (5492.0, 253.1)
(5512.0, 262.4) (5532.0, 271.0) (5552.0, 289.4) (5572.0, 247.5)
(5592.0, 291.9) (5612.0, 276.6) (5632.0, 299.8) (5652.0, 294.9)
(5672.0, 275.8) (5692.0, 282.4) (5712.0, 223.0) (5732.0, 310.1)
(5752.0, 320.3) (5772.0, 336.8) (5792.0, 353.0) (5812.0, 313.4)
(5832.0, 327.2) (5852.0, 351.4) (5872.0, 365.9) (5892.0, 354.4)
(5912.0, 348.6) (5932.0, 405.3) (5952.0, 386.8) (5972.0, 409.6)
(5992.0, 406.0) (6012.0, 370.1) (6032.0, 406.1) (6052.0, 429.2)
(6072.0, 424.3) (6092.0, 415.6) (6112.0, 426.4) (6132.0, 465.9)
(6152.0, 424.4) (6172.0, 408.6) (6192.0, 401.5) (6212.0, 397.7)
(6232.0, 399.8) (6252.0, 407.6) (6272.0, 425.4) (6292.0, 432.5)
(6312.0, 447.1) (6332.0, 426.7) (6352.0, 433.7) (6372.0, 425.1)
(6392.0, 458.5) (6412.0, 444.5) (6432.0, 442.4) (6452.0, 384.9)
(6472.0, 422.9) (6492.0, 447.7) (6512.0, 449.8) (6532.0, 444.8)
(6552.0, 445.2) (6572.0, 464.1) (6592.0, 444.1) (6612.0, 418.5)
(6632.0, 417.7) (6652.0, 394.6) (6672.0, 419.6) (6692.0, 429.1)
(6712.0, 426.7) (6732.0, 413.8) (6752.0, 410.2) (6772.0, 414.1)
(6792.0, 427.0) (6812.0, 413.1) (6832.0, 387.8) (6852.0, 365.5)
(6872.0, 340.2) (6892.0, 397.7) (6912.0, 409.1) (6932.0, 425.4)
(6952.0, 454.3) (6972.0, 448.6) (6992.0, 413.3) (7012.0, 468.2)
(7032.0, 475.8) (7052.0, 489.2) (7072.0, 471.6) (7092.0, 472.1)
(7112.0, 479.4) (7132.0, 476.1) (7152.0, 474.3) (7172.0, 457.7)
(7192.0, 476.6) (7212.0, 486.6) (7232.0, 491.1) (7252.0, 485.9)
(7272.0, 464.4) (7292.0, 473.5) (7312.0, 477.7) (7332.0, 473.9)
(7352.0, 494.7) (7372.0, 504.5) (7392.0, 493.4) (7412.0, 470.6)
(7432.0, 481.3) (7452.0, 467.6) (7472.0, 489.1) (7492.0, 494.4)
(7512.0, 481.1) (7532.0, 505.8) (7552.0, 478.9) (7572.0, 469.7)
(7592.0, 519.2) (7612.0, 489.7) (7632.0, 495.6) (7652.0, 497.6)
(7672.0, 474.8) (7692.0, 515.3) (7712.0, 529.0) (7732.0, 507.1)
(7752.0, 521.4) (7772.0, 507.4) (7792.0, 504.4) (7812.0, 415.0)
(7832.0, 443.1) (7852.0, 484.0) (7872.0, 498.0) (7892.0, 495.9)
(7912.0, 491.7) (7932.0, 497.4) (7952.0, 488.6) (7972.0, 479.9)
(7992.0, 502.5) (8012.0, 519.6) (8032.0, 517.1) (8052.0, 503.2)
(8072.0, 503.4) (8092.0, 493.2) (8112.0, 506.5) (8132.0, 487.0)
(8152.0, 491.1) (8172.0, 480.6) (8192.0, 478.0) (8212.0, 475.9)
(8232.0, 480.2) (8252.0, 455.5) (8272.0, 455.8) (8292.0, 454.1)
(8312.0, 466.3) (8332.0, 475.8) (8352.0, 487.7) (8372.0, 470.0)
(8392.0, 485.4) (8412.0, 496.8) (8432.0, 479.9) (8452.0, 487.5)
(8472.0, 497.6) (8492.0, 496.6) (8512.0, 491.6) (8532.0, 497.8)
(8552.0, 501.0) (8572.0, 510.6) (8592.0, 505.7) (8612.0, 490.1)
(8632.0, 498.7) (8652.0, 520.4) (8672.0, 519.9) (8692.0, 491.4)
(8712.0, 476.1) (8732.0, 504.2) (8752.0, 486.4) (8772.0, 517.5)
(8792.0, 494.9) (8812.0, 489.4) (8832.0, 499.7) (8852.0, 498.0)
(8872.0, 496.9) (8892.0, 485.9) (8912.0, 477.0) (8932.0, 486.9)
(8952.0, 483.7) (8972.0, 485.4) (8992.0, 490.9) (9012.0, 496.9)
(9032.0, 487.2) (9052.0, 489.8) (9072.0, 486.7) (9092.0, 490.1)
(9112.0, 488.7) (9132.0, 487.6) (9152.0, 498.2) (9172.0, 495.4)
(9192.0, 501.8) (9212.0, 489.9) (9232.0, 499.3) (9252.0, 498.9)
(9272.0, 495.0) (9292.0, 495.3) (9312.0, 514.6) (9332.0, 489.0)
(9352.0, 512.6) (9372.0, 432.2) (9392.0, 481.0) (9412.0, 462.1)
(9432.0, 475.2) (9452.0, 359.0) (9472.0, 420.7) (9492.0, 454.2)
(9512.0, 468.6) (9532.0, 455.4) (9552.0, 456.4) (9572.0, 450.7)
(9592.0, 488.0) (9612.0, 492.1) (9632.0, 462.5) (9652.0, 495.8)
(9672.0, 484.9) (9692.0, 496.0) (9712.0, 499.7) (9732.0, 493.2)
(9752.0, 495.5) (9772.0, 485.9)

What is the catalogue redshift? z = 0.33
